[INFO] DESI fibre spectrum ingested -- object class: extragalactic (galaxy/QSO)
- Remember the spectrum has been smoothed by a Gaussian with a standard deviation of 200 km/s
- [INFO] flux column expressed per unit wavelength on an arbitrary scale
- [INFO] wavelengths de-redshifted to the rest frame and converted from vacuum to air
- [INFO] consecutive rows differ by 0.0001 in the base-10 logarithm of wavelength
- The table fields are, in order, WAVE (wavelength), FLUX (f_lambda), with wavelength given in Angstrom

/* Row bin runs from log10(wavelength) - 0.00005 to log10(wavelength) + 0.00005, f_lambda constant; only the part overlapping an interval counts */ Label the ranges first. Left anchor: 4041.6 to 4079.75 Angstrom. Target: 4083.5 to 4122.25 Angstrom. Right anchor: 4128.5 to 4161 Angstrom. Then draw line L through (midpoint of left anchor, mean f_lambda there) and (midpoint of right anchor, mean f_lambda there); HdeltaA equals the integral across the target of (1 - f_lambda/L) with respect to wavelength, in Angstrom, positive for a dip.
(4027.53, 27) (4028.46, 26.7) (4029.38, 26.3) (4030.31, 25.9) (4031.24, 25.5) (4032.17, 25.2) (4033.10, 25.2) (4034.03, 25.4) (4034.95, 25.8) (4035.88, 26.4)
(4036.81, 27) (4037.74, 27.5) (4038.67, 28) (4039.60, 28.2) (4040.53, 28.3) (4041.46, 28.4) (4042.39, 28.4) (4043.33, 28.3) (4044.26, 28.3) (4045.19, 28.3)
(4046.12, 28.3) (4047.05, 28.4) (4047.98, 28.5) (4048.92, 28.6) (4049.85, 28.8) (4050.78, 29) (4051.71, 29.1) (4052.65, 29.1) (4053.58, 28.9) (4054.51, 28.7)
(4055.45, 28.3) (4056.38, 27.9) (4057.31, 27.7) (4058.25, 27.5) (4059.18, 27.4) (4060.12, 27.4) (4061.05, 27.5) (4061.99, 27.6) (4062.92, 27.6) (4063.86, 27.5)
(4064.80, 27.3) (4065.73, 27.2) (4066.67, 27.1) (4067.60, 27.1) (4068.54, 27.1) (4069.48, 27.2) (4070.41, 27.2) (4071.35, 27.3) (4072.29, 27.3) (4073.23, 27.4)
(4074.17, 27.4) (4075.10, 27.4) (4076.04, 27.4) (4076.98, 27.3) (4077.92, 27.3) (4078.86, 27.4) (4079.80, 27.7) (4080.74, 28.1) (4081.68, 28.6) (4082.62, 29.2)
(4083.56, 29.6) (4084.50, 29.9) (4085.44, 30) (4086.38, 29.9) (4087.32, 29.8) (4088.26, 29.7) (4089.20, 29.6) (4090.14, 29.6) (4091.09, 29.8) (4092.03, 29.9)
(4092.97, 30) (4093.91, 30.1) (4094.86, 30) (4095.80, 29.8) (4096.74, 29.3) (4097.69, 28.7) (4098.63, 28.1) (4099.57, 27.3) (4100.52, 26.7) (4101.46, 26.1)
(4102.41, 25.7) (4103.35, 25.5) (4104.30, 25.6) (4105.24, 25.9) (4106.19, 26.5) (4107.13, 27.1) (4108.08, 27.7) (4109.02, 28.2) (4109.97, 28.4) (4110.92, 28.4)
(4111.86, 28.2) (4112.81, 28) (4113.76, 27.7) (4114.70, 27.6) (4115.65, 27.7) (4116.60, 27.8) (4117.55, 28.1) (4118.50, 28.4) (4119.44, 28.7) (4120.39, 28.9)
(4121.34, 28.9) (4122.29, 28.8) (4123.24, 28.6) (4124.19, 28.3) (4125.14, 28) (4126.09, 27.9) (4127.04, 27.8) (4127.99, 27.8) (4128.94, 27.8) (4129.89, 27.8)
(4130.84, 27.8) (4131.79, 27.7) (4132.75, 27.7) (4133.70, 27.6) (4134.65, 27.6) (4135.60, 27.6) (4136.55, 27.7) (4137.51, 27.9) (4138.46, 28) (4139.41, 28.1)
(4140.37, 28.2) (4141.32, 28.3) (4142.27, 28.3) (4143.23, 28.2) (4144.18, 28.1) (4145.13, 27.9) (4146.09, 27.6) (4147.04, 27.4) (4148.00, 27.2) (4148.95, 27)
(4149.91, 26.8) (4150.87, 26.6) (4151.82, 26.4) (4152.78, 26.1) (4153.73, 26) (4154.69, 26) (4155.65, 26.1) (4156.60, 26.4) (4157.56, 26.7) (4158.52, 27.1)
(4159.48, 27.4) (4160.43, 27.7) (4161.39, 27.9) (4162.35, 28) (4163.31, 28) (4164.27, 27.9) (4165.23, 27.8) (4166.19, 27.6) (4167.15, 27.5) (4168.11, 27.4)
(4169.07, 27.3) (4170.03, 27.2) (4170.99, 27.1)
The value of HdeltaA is -1.0 Angstrom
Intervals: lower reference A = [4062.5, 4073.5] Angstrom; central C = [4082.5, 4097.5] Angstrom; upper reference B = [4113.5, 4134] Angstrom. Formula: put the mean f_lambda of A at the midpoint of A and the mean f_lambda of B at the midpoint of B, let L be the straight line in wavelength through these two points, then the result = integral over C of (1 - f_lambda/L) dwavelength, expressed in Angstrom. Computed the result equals -1.2 Angstrom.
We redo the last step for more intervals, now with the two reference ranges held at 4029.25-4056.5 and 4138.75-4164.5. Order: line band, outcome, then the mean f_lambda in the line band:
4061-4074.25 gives 0.14 Angstrom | 27.3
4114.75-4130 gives -0.44 Angstrom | 28.2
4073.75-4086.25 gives -0.34 Angstrom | 28.3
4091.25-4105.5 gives -0.26 Angstrom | 28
